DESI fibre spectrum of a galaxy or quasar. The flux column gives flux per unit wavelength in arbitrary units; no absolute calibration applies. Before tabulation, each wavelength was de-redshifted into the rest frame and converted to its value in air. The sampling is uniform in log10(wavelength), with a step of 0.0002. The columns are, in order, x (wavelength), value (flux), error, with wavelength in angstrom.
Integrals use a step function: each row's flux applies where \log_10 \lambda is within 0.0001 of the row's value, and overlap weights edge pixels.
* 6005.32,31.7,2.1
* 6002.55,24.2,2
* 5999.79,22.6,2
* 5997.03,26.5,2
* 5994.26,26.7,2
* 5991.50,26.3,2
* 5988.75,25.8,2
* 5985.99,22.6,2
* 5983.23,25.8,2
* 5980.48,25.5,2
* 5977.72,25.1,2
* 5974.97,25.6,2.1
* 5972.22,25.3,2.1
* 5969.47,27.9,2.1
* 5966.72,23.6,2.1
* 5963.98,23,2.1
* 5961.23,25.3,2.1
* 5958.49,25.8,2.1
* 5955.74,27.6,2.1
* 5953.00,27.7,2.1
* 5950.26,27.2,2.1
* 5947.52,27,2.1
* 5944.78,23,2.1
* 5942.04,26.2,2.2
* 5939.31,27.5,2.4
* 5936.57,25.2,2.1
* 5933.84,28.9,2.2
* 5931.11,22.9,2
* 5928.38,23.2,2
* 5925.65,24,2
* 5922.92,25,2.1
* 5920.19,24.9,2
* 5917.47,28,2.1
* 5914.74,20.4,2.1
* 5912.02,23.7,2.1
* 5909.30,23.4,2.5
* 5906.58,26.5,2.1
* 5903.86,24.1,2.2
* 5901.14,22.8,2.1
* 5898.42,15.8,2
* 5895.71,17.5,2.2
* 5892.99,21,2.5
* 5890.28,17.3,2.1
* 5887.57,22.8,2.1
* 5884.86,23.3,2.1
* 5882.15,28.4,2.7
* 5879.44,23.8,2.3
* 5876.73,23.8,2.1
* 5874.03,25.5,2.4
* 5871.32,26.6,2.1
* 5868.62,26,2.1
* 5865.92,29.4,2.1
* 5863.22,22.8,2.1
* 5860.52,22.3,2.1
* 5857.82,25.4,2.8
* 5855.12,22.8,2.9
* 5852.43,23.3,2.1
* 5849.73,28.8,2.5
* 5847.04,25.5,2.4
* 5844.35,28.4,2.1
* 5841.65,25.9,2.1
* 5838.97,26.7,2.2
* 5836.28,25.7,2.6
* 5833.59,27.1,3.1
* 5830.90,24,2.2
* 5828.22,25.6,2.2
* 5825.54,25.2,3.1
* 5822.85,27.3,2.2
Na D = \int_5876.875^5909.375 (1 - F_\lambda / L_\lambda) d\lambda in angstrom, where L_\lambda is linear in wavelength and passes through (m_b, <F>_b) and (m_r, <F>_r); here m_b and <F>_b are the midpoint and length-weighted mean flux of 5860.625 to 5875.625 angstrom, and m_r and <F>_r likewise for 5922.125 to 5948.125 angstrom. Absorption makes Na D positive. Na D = 4.2 angstrom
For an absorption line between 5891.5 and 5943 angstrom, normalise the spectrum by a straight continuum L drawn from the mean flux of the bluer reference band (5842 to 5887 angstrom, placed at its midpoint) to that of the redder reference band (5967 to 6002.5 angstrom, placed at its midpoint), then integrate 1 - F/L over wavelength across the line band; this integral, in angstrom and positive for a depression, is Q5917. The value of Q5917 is 3.3 angstrom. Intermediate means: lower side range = 25.3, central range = 23.7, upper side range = 25.4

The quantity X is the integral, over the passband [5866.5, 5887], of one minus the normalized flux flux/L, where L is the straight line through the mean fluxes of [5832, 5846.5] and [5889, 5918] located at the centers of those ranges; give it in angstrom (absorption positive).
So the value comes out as -1.4 angstrom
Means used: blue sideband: 26.6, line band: 25.4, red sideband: 21.7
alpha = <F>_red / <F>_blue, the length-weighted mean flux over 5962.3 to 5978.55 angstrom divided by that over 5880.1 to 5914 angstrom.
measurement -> 1.1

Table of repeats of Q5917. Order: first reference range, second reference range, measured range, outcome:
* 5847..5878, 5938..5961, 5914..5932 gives 1.27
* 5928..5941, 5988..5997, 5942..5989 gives 0.95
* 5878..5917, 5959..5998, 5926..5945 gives -1.27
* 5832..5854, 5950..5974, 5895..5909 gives 2.38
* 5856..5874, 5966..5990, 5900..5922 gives 0.93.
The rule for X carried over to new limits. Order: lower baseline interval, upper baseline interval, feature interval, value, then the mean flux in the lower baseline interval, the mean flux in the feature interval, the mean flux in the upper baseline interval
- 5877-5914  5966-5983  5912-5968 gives -2.6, 22.3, 25.3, 25.6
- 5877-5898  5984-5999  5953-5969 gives -0.7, 21.8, 25.4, 25.5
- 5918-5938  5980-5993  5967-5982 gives -0.3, 25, 25.7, 25.2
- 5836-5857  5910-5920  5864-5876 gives -0.6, 25.9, 26.5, 24.1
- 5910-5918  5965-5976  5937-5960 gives -1.6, 23.6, 26.4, 25.5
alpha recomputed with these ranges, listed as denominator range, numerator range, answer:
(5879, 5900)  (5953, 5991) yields 1.20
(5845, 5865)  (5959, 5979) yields 1.02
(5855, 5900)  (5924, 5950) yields 1.09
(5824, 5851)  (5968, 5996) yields 0.98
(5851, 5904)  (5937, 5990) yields 1.10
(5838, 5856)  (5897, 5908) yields 0.86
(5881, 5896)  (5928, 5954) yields 1.18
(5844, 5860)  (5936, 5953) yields 1.03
